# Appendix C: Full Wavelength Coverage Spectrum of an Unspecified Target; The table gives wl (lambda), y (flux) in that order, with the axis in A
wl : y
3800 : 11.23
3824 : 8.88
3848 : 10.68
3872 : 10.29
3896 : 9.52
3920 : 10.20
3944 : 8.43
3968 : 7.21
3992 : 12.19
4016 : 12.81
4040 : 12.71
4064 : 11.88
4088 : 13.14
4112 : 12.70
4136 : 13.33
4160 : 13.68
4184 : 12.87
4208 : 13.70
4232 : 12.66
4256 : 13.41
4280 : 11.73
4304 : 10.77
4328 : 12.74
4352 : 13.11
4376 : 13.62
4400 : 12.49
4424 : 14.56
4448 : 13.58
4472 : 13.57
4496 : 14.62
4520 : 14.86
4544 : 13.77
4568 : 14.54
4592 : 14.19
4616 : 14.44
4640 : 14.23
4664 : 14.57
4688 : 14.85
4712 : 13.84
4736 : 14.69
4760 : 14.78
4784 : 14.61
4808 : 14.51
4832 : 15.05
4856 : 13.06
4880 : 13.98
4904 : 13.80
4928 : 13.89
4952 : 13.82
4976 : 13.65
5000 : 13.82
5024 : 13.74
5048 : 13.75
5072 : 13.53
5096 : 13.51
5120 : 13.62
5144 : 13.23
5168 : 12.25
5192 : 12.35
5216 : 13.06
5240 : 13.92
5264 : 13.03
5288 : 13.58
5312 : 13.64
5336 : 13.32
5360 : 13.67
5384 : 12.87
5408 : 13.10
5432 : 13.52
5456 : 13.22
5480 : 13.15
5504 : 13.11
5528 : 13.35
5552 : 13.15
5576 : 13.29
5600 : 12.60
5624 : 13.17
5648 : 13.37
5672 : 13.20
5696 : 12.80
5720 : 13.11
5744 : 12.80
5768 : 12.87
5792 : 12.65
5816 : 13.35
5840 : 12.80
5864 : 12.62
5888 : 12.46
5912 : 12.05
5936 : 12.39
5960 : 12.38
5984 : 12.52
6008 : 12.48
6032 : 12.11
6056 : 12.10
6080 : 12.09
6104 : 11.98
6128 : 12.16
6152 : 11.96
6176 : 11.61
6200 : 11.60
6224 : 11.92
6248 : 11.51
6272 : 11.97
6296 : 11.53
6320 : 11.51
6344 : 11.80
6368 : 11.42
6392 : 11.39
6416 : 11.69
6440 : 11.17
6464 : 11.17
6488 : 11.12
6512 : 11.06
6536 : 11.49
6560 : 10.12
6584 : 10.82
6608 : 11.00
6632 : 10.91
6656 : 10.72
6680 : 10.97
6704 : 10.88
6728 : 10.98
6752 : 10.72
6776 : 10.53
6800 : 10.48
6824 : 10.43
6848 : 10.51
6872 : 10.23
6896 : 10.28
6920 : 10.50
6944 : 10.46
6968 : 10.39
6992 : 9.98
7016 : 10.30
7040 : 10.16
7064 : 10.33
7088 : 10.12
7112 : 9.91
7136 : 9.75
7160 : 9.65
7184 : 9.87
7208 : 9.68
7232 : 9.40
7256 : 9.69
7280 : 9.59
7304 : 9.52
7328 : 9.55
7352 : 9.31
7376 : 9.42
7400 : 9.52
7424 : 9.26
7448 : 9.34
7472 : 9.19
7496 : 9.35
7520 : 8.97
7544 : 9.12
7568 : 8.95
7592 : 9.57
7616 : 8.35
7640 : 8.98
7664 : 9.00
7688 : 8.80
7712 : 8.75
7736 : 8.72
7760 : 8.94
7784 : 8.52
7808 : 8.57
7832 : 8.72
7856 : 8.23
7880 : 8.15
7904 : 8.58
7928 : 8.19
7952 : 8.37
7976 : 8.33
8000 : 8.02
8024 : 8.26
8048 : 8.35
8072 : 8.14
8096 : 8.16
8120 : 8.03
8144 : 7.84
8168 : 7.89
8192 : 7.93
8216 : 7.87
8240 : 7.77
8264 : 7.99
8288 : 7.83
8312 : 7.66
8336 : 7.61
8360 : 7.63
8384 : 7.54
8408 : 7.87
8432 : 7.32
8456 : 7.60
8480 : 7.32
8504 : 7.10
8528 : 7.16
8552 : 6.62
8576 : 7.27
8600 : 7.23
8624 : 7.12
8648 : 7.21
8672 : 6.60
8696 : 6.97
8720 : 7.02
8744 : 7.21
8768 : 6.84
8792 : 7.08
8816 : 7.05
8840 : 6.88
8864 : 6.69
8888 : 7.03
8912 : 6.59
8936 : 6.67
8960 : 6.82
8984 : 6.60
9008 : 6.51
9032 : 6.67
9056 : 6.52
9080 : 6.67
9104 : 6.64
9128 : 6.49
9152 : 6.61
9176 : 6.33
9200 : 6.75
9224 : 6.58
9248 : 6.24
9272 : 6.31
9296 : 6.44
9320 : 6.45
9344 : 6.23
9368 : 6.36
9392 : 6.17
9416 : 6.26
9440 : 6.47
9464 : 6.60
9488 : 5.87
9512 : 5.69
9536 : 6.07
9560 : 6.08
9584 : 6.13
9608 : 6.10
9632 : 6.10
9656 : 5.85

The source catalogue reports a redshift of 0.00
